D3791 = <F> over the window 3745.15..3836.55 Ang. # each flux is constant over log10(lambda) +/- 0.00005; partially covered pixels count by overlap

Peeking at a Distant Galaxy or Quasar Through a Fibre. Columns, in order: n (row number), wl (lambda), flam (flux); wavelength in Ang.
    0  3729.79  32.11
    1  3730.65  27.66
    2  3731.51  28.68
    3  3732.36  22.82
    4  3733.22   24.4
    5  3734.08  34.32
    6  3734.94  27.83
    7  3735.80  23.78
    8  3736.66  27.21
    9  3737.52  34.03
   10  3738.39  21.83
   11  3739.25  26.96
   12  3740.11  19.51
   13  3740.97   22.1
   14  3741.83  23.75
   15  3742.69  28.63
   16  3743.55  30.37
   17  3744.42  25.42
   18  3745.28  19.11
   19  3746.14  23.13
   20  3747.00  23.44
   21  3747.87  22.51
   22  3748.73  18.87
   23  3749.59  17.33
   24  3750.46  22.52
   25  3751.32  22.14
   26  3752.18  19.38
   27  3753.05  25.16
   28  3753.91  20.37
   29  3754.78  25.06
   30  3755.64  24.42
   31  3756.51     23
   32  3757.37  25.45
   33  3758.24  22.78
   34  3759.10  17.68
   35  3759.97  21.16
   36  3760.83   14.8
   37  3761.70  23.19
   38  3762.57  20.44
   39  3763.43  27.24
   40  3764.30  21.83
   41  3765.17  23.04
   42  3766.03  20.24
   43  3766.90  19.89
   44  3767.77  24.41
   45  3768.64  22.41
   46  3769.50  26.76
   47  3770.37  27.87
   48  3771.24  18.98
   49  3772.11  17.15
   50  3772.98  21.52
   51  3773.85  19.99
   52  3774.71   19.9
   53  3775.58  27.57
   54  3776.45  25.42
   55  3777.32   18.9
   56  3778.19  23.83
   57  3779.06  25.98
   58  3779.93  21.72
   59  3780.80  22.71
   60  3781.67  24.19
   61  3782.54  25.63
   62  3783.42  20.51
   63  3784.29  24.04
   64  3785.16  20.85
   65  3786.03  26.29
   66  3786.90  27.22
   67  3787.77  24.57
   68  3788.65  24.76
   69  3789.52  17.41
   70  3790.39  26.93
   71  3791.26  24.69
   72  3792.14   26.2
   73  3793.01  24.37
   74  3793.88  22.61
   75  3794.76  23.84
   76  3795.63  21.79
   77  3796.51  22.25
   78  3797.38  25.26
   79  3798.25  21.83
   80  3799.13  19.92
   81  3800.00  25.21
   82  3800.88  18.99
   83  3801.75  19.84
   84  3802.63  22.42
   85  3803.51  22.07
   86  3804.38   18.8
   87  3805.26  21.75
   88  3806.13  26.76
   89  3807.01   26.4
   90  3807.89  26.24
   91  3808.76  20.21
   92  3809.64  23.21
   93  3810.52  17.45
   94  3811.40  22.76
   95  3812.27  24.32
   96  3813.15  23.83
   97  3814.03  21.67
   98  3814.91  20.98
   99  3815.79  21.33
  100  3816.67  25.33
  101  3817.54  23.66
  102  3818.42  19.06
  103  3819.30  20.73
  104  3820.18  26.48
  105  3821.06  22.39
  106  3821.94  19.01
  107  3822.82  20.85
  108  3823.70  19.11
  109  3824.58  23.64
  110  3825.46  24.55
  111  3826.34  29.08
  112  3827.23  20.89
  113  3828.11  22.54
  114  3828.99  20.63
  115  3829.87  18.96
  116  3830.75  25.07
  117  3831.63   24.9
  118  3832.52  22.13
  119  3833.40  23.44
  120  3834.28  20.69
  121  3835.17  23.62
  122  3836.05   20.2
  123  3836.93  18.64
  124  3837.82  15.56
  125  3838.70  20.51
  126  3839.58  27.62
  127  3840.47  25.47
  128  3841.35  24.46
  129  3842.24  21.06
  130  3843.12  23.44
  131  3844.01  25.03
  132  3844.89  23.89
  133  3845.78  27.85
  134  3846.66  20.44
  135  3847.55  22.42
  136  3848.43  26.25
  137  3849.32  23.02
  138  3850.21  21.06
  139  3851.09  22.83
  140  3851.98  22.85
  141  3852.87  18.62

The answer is 22.5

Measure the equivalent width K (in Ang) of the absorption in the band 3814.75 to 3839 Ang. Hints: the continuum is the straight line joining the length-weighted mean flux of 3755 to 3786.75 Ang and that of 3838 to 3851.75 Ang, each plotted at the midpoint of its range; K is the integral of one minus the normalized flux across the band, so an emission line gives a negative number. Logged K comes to 1.4 Ang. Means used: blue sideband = 22.6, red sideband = 23.5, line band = 21.9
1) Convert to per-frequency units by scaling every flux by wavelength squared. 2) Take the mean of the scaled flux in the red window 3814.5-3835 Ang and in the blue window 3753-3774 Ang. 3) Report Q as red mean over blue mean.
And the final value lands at 1.05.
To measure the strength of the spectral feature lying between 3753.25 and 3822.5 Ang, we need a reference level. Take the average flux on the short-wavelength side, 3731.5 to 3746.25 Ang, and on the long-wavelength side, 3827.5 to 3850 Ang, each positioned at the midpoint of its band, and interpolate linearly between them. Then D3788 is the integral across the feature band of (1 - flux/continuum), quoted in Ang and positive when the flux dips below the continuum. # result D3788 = 4.4 Ang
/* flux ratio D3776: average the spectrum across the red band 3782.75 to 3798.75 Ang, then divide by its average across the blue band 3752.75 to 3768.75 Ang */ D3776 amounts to 1.06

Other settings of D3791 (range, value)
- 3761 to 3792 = 23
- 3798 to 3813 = 22.3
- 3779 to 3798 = 23.8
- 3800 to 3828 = 22.4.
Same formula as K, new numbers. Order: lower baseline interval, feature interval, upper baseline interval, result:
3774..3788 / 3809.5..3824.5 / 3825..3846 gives 0.8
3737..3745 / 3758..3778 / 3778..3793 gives 2.2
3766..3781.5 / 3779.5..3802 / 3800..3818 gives -0.7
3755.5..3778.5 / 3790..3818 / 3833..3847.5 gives -0.6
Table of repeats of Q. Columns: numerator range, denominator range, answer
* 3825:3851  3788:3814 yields 1.02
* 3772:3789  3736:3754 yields 1.01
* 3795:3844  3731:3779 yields 0.99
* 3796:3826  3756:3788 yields 1.00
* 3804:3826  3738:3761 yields 1.03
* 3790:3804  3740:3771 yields 1.04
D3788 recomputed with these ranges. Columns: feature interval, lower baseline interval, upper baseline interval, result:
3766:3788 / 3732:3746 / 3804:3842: 1.1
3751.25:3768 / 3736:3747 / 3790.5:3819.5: 1.6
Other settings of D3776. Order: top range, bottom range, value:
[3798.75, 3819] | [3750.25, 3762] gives 1.02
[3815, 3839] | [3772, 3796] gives 0.94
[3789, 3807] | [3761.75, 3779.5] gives 1.00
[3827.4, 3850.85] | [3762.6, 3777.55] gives 1.00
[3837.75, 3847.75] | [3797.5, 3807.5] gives 1.05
